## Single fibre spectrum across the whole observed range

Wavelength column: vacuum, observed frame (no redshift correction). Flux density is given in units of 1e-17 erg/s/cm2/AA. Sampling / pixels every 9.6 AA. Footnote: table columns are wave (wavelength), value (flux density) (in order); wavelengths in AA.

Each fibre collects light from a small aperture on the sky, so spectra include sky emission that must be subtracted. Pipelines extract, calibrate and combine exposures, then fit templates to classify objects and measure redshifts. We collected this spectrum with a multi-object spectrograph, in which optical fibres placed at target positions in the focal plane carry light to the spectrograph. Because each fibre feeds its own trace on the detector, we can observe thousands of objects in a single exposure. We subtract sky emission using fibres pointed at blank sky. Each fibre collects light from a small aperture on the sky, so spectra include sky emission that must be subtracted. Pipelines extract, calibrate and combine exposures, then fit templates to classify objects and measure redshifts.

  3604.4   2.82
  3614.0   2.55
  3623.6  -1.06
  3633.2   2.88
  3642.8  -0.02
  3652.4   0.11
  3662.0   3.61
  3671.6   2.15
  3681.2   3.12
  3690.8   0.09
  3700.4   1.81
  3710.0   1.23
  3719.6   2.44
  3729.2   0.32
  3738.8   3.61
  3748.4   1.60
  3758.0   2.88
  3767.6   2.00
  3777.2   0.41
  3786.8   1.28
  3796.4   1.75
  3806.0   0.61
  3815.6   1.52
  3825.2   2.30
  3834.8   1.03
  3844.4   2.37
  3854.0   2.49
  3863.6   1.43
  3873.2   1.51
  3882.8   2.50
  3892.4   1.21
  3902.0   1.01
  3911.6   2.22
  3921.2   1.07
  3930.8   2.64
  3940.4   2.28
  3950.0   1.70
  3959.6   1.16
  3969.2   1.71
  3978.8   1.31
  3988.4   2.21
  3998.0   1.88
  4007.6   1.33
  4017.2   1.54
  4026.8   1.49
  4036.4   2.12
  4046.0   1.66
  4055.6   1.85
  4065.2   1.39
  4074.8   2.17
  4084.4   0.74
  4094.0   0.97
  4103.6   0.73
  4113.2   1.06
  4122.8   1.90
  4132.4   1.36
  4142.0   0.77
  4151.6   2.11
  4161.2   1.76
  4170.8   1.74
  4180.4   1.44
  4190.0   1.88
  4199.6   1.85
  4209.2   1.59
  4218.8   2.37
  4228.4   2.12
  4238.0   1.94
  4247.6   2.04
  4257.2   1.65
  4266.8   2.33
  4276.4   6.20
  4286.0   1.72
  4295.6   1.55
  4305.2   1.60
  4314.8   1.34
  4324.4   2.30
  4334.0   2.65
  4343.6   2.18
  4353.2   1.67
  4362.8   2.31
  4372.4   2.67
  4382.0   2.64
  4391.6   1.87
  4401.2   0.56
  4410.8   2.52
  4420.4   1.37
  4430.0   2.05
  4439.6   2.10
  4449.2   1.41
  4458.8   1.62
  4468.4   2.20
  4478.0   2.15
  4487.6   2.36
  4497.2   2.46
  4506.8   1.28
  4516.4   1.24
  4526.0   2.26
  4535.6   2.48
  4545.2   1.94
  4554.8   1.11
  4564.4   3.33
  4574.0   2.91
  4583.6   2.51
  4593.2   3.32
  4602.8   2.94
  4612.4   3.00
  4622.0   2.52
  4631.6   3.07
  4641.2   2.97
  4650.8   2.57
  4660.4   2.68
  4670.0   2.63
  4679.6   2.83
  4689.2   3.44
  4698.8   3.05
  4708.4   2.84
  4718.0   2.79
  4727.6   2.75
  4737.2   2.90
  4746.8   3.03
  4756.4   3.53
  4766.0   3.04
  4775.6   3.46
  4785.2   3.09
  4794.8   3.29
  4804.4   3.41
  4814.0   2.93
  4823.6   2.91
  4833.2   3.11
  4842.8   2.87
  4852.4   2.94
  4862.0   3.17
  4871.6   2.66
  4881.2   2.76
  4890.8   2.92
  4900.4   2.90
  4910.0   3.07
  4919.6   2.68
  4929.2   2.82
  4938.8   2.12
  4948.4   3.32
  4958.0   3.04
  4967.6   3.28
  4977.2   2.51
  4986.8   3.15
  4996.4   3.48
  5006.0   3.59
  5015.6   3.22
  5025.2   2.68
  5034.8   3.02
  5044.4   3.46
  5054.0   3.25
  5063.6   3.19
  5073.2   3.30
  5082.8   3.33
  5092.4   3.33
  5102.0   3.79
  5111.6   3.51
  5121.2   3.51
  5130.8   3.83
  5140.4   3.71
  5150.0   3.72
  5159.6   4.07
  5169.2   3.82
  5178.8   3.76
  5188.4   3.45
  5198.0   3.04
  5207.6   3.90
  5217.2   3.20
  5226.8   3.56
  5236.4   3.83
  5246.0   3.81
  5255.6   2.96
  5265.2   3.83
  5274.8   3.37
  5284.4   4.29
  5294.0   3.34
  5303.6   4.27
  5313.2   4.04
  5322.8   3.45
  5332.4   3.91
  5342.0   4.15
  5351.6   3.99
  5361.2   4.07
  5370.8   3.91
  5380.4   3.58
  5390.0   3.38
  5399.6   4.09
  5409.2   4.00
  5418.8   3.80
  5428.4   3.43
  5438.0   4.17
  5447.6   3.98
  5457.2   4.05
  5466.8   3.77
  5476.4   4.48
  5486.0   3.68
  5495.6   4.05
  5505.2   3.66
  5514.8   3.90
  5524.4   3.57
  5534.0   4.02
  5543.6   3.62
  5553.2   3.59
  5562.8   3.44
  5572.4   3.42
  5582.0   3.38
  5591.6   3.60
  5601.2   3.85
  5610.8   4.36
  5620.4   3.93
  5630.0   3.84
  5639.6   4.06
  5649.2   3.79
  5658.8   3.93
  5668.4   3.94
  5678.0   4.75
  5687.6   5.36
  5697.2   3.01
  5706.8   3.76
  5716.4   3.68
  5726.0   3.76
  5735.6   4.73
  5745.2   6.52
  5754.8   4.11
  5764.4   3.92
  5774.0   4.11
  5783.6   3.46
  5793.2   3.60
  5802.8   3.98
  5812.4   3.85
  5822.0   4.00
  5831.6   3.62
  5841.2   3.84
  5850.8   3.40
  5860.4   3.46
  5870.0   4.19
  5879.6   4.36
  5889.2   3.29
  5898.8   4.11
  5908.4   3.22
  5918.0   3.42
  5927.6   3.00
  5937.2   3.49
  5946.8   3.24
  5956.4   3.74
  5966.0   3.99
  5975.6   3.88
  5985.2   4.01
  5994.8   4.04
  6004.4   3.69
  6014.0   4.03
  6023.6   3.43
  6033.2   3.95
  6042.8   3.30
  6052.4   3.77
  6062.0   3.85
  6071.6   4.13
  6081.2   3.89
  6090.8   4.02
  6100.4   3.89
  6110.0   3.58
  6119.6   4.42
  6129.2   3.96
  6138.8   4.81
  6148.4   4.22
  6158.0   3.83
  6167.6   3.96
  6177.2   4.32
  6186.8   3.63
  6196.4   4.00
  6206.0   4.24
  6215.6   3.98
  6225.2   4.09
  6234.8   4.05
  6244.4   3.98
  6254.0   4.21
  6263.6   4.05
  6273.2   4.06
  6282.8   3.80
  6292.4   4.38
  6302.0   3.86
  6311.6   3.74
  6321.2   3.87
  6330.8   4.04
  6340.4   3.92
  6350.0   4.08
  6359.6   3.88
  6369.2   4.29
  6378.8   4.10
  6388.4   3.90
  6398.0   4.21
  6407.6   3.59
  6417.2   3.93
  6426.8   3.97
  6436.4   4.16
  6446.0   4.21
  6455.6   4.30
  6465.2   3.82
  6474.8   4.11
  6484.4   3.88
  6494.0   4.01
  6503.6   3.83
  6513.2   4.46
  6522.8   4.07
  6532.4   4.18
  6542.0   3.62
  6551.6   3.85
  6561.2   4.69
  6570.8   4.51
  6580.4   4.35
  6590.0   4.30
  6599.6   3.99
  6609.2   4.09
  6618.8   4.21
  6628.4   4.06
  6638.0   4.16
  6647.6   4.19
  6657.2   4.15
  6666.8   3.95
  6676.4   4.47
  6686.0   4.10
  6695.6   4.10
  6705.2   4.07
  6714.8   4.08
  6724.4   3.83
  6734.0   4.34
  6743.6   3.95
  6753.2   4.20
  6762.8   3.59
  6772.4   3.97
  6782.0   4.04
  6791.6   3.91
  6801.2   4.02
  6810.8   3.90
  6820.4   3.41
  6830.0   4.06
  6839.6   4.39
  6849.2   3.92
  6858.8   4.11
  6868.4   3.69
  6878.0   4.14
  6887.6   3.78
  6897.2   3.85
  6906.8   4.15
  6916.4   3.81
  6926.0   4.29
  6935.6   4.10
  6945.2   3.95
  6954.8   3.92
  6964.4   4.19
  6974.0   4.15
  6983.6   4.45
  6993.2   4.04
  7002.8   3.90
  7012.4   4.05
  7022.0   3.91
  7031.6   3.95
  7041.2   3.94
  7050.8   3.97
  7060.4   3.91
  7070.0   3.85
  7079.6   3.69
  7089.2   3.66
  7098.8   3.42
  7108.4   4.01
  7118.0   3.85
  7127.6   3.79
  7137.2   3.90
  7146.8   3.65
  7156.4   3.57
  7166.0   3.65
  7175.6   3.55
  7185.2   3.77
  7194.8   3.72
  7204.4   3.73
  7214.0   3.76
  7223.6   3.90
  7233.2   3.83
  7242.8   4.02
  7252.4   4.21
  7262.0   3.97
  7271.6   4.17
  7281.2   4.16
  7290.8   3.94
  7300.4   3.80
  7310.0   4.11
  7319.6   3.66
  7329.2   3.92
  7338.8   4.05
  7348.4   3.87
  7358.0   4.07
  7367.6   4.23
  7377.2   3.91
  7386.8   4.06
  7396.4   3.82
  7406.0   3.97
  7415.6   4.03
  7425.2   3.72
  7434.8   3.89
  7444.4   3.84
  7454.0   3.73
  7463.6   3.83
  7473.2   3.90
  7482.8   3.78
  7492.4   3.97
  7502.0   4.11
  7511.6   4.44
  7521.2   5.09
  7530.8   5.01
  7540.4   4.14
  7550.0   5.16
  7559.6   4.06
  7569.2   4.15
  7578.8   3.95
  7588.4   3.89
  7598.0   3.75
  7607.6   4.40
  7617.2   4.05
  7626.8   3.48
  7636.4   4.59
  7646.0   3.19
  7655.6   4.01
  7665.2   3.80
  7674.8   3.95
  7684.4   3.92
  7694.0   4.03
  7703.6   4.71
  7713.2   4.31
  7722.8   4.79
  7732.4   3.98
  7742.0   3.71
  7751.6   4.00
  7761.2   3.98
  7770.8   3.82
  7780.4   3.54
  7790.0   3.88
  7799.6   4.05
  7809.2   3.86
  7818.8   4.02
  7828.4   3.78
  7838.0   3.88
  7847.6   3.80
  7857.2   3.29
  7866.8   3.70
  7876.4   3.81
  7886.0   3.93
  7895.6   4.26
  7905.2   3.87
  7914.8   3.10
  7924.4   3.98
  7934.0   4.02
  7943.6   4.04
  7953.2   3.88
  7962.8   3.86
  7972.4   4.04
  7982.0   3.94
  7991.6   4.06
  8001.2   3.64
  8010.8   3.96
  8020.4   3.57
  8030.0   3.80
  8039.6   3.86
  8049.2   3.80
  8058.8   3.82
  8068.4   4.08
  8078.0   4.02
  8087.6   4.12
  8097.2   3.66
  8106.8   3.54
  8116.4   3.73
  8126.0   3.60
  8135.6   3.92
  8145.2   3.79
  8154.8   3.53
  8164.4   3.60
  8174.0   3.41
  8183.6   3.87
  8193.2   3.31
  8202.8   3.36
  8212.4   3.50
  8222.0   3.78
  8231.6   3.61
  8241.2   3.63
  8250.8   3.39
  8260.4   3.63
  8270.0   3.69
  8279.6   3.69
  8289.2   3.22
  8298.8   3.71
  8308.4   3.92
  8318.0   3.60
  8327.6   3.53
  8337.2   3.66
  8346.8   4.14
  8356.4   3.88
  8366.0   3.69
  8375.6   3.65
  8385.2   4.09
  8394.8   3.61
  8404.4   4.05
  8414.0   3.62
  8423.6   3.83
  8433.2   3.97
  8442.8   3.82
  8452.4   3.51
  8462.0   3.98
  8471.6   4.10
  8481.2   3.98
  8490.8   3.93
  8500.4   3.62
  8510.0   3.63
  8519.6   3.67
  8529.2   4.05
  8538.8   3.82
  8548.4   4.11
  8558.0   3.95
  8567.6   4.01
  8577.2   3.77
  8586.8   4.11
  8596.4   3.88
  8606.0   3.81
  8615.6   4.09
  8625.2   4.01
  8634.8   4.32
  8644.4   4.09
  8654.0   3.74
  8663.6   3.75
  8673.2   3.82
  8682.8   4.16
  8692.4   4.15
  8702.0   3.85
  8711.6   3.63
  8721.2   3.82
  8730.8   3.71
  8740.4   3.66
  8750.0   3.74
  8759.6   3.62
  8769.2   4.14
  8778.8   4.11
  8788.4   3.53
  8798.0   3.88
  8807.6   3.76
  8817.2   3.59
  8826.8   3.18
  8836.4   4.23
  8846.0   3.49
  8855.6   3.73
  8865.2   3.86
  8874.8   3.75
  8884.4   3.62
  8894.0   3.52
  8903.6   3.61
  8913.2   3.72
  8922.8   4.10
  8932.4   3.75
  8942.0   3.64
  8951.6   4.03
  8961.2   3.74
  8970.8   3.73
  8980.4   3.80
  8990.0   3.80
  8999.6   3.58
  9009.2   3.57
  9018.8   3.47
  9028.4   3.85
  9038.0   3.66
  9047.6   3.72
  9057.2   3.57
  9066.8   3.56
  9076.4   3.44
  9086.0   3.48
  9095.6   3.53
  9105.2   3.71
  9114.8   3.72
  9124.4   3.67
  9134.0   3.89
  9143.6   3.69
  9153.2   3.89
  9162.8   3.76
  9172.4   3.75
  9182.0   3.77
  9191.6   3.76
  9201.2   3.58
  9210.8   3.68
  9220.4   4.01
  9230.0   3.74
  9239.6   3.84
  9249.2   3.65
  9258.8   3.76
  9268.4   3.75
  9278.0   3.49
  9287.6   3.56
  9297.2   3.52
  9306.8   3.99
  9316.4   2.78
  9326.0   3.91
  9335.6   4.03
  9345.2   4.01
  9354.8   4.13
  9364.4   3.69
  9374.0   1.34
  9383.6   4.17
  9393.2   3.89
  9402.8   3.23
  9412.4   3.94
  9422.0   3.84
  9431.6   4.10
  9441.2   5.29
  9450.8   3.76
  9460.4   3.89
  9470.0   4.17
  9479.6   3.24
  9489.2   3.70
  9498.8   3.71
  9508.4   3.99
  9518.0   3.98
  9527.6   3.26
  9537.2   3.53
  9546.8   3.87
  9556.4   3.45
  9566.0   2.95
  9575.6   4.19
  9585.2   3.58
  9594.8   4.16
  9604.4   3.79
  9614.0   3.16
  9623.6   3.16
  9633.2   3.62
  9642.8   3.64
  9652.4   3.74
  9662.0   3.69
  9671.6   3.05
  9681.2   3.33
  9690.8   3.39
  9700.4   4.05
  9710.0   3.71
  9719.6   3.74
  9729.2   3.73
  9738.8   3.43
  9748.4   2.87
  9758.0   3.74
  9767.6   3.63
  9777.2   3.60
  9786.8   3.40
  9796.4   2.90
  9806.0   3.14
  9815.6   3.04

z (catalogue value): 0.15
